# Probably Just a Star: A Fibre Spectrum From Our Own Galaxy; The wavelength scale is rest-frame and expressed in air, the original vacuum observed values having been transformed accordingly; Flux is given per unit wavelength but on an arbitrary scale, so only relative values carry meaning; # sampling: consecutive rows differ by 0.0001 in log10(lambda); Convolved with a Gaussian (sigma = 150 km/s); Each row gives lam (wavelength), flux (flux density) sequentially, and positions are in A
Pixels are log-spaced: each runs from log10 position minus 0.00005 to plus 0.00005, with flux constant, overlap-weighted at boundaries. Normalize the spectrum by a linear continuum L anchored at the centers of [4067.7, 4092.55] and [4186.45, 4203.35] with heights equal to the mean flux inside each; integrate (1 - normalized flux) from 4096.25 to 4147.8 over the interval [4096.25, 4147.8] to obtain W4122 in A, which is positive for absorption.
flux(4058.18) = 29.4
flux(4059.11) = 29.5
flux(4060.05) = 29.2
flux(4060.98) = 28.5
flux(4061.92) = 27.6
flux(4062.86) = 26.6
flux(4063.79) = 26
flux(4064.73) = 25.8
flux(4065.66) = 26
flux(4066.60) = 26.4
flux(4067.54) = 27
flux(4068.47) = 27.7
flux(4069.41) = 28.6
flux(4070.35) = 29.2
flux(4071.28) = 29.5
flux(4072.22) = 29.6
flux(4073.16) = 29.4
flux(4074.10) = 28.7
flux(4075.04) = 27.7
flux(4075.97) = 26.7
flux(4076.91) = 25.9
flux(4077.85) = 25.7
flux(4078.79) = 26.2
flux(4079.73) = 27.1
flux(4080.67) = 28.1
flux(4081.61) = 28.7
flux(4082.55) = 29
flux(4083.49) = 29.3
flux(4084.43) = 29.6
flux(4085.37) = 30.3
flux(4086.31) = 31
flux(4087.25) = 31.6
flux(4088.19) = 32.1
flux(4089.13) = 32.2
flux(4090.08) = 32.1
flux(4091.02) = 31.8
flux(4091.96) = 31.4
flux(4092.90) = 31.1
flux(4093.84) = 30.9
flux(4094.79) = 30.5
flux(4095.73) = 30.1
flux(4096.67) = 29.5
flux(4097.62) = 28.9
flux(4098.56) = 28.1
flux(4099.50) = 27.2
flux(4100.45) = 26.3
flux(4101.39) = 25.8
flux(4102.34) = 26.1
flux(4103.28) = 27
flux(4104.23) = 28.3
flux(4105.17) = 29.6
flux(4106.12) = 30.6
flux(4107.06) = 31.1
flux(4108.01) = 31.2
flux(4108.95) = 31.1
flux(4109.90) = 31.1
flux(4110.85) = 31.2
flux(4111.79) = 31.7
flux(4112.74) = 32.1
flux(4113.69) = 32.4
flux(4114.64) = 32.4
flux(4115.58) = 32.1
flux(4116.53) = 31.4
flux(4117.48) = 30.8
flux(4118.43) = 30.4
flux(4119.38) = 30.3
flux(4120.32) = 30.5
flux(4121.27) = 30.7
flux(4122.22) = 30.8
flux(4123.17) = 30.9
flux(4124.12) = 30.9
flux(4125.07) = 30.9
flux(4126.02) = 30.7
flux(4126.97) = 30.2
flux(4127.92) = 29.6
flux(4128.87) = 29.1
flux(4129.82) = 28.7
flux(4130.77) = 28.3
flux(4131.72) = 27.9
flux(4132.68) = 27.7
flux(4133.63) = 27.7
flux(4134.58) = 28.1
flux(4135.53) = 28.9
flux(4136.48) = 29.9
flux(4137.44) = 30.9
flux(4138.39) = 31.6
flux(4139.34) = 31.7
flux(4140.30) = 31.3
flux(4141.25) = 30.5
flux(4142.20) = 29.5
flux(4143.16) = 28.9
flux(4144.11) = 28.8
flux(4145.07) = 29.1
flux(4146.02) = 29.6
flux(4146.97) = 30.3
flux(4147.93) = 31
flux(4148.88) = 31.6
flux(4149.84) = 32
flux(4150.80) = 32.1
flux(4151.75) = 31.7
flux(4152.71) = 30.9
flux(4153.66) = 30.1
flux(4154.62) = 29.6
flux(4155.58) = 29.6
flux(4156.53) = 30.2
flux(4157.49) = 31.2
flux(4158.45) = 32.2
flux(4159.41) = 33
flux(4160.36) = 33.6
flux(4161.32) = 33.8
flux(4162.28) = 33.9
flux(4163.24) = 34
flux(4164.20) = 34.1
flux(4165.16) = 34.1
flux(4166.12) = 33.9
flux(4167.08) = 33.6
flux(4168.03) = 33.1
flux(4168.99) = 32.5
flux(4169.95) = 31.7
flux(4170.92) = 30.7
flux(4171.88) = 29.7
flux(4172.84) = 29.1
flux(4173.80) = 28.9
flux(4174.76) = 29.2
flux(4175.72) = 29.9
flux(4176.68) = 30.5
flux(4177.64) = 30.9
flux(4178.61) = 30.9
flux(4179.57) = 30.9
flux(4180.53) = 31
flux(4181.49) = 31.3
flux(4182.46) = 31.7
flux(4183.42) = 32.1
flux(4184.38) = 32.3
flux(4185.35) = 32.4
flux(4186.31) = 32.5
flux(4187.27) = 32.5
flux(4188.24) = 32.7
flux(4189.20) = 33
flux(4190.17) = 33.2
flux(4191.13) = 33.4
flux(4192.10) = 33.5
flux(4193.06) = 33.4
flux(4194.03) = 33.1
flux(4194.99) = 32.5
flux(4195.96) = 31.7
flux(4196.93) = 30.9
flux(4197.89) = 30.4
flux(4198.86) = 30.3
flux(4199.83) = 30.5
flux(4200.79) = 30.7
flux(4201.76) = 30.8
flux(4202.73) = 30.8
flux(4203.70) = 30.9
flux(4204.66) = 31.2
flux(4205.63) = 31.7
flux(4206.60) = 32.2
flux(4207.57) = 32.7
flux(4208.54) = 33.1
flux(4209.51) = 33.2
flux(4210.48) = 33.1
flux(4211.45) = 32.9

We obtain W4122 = 0.6 A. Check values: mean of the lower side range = 29.2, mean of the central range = 29.8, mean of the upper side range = 32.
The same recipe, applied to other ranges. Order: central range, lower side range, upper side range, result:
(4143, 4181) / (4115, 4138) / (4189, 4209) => -0.5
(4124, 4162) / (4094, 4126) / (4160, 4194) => 0.9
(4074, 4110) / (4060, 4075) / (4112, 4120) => 0.5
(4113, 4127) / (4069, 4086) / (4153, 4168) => -0.3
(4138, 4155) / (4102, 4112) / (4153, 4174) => 0.4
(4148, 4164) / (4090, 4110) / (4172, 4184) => -0.9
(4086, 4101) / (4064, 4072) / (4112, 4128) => -0.5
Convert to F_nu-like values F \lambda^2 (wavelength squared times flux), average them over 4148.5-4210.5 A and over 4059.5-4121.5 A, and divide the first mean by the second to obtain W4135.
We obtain 1.1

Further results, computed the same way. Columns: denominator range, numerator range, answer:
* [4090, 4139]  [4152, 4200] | 1.09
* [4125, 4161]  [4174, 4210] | 1.07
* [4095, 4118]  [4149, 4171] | 1.11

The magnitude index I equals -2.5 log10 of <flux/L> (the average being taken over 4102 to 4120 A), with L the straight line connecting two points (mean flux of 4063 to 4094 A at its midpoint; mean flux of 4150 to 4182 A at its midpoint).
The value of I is -0.03 mag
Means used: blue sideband 28.8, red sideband 31.6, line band 30.6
